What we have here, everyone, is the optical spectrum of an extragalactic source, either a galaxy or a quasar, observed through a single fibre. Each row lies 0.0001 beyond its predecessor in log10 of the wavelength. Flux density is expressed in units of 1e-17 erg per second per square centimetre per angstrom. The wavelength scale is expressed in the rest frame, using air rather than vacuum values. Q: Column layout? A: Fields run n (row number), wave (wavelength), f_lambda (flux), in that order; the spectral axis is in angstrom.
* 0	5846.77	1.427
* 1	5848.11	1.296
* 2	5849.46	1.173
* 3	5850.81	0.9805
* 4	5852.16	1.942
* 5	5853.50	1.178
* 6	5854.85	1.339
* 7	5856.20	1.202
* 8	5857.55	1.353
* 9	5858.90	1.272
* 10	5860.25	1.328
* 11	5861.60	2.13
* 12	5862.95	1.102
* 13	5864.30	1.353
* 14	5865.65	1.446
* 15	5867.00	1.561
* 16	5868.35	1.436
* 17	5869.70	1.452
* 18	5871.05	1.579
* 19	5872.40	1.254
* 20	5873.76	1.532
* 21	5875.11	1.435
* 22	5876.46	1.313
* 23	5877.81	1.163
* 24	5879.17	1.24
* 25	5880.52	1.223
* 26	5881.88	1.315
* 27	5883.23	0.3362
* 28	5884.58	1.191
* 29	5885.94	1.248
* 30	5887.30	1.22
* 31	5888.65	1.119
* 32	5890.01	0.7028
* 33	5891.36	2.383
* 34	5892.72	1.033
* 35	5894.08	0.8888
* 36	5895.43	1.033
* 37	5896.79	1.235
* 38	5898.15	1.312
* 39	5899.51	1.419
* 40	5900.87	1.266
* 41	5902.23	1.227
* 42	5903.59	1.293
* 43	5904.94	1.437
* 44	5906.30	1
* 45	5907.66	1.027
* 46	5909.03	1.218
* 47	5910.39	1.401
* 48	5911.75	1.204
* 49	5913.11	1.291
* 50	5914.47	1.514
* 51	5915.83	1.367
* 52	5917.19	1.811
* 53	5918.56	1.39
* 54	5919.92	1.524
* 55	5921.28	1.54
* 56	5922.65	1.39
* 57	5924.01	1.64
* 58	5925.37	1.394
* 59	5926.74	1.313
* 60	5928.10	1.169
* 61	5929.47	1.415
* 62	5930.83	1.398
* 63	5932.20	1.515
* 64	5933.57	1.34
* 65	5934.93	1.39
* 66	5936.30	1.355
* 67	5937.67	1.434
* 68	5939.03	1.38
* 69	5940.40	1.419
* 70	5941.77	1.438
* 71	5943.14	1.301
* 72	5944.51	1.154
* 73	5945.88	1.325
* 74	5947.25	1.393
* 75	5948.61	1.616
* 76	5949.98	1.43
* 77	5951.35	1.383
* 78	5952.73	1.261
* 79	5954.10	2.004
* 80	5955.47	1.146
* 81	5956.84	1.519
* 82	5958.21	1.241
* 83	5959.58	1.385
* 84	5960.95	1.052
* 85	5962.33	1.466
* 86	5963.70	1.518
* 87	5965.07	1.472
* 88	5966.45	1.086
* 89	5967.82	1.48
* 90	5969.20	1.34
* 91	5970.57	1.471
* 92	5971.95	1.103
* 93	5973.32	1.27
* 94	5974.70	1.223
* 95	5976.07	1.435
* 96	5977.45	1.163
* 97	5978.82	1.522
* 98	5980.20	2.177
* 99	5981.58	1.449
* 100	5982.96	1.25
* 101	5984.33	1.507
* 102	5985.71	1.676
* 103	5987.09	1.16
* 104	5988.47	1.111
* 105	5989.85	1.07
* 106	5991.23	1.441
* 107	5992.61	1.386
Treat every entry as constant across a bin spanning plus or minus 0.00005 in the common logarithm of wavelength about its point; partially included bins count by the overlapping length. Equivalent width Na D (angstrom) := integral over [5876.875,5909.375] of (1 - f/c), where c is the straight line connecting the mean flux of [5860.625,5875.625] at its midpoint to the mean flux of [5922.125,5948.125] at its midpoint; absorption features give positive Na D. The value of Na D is 5.7 angstrom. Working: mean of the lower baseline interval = 1.48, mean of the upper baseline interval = 1.38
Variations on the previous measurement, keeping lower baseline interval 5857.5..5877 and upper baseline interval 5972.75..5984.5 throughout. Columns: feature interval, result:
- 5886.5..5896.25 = 1.6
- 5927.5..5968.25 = 1.7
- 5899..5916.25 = 1.9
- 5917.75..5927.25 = -0.1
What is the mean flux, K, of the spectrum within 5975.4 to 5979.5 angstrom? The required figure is 1.37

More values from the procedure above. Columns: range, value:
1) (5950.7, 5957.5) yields 1.46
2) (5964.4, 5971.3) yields 1.37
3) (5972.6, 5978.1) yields 1.27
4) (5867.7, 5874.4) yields 1.45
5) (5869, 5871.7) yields 1.52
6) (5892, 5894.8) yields 0.982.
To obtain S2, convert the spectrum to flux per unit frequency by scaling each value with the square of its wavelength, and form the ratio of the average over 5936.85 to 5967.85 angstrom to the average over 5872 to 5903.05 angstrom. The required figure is 1.2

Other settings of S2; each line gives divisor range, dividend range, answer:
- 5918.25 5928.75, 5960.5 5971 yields 0.97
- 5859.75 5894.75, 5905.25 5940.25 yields 1.07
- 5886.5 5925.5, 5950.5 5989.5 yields 1.07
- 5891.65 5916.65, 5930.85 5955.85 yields 1.14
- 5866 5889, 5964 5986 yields 1.14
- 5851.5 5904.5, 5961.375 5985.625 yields 1.11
